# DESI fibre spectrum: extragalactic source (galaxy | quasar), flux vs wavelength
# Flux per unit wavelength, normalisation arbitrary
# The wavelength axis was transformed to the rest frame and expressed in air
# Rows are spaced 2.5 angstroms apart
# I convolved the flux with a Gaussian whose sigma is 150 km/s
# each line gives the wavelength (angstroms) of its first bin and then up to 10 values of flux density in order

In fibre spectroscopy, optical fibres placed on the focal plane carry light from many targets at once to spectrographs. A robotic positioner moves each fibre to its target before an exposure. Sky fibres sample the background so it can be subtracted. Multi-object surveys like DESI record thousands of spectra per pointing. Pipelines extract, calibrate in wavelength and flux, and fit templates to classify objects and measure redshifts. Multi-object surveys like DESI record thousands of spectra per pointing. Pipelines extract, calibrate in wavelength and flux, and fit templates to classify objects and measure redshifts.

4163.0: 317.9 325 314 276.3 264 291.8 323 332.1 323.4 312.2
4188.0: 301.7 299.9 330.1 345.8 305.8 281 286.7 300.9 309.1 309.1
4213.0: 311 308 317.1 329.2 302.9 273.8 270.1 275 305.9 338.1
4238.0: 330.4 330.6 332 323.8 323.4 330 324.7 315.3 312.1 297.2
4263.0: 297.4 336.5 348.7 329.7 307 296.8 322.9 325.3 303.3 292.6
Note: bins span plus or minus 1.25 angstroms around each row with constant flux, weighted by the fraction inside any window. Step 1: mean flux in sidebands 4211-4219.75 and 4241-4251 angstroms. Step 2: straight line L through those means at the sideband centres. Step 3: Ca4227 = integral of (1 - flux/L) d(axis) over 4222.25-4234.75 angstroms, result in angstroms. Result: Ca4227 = 1.3 angstroms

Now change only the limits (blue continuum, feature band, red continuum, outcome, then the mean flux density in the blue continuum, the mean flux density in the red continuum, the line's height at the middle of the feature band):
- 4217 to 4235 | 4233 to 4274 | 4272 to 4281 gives -2.36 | 298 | 312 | 306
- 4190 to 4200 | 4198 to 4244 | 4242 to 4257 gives 2.24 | 319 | 325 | 322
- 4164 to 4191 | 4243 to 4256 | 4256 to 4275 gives -0.39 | 306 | 317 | 315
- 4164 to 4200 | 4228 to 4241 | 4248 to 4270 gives 0.27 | 310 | 321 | 317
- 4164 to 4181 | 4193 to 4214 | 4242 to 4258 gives 0.24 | 303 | 324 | 311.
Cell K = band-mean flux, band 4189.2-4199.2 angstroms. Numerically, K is 320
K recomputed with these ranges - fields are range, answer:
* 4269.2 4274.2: 319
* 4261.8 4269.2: 328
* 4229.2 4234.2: 290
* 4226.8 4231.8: 273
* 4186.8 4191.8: 301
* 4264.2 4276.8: 324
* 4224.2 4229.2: 272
